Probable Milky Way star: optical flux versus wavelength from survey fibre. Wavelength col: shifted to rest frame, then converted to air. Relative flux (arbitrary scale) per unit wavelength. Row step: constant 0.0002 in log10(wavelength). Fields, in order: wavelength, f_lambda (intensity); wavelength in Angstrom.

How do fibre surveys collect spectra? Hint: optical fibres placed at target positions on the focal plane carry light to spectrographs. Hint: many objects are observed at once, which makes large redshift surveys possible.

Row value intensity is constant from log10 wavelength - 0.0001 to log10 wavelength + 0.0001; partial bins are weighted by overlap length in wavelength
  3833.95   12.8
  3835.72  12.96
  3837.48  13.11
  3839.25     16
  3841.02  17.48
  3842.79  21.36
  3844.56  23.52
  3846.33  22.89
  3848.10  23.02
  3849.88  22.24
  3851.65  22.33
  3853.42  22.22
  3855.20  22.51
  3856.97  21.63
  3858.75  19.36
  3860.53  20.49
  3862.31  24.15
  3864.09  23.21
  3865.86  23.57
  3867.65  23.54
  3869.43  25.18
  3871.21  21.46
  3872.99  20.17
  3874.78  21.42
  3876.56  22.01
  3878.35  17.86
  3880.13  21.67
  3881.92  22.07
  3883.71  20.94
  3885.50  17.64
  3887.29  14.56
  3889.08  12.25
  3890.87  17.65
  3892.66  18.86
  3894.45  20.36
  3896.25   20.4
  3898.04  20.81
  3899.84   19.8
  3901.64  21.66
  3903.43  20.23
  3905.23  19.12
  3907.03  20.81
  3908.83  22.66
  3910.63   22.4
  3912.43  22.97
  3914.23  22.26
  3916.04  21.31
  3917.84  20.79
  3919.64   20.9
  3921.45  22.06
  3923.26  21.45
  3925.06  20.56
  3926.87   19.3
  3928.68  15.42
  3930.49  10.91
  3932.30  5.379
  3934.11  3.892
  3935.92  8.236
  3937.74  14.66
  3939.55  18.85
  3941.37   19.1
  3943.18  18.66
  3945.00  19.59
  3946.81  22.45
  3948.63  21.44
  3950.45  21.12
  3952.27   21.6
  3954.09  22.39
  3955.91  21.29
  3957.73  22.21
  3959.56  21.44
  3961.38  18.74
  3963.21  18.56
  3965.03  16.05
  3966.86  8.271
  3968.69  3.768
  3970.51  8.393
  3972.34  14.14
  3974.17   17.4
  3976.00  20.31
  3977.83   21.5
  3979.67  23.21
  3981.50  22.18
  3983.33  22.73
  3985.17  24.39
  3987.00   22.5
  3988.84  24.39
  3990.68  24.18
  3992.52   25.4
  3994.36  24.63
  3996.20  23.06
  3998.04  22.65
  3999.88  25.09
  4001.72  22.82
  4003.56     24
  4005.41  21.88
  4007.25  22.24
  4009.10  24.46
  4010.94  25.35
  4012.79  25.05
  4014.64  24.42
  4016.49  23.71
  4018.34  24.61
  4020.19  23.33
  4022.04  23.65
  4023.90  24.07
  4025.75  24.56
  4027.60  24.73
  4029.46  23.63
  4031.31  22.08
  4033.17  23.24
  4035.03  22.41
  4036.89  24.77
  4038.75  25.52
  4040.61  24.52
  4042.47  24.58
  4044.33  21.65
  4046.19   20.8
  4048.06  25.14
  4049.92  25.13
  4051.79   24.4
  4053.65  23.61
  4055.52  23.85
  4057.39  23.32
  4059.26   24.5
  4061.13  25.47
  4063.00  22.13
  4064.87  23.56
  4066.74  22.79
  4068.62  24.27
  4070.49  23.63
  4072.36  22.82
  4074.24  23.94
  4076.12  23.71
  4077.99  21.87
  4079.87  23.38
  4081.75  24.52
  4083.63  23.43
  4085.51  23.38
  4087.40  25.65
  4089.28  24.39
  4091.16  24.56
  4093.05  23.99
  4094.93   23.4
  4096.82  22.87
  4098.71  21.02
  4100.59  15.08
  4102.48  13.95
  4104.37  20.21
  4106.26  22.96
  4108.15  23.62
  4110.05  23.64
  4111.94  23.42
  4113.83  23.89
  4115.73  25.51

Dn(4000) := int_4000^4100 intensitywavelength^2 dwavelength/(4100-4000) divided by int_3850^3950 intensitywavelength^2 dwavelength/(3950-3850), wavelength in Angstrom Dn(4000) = 1.31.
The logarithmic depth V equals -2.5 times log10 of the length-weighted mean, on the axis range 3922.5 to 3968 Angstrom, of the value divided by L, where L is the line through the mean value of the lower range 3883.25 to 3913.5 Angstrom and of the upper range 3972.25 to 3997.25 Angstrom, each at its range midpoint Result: 0.23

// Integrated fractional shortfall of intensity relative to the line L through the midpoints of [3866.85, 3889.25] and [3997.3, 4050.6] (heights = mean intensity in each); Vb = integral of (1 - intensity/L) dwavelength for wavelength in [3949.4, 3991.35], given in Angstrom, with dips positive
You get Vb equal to 6.3 Angstrom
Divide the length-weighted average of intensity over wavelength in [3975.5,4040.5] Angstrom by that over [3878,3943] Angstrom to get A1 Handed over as 1.3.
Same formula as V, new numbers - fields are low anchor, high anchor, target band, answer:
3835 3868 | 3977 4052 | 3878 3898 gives 0.15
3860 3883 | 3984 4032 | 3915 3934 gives 0.30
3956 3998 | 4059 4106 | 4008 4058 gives -0.13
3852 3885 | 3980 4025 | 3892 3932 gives 0.12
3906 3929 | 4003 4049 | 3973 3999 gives 0.01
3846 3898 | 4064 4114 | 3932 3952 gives 0.30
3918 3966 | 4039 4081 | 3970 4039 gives -0.09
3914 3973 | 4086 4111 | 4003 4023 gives -0.23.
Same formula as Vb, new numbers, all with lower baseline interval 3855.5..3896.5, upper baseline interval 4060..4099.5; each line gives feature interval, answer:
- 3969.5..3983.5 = 2.3 Angstrom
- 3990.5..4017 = -1.8 Angstrom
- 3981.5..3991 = -0.6 Angstrom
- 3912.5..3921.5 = -0.2 Angstrom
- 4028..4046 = -0.5 Angstrom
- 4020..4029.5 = -0.6 Angstrom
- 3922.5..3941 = 6.4 Angstrom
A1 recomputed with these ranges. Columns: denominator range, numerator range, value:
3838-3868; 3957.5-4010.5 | 0.94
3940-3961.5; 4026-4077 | 1.14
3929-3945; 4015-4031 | 1.85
